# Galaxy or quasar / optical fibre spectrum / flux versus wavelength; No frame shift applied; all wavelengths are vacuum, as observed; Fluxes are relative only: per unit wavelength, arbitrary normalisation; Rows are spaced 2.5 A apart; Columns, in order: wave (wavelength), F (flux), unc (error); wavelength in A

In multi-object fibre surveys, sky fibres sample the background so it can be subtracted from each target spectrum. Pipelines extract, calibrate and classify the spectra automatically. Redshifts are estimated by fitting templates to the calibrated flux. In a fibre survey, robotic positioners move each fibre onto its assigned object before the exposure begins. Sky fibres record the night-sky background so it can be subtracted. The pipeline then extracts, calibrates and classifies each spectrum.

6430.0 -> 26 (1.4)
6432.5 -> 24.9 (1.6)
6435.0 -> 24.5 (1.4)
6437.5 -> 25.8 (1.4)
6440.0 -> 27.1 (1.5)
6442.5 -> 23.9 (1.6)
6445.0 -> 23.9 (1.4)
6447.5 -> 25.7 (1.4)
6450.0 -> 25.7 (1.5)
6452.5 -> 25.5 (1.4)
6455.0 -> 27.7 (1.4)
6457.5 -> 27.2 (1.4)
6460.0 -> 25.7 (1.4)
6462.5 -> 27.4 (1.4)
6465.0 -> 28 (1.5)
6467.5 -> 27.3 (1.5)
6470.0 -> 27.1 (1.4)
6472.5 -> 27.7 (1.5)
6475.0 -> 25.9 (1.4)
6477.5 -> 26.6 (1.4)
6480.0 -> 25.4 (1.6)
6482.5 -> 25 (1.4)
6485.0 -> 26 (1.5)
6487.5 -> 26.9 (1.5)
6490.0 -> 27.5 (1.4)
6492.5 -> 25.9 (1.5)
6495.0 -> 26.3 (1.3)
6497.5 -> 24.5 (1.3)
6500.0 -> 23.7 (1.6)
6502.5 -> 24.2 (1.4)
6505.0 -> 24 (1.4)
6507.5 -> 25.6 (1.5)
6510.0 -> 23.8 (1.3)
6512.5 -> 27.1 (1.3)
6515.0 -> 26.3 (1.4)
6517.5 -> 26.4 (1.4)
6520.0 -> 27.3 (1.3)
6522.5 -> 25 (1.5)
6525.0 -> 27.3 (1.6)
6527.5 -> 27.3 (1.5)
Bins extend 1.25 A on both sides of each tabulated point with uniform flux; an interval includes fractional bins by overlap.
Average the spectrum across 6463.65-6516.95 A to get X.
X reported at 26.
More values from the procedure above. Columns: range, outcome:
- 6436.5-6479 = 26.4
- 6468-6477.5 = 26.9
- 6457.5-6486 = 26.6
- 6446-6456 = 26.1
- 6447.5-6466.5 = 26.7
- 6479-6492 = 26.2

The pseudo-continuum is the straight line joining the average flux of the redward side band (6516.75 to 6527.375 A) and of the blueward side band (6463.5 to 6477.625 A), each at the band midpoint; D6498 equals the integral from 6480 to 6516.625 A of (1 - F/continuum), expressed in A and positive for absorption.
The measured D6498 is 1.8 A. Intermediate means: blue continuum 27.1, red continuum 26.6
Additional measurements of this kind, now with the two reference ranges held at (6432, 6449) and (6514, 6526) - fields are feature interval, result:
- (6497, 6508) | 0.8 A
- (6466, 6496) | -0.8 A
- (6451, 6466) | -0.9 A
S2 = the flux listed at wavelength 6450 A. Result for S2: 25.7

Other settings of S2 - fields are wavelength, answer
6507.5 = 25.6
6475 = 25.9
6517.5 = 26.4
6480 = 25.4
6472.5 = 27.7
